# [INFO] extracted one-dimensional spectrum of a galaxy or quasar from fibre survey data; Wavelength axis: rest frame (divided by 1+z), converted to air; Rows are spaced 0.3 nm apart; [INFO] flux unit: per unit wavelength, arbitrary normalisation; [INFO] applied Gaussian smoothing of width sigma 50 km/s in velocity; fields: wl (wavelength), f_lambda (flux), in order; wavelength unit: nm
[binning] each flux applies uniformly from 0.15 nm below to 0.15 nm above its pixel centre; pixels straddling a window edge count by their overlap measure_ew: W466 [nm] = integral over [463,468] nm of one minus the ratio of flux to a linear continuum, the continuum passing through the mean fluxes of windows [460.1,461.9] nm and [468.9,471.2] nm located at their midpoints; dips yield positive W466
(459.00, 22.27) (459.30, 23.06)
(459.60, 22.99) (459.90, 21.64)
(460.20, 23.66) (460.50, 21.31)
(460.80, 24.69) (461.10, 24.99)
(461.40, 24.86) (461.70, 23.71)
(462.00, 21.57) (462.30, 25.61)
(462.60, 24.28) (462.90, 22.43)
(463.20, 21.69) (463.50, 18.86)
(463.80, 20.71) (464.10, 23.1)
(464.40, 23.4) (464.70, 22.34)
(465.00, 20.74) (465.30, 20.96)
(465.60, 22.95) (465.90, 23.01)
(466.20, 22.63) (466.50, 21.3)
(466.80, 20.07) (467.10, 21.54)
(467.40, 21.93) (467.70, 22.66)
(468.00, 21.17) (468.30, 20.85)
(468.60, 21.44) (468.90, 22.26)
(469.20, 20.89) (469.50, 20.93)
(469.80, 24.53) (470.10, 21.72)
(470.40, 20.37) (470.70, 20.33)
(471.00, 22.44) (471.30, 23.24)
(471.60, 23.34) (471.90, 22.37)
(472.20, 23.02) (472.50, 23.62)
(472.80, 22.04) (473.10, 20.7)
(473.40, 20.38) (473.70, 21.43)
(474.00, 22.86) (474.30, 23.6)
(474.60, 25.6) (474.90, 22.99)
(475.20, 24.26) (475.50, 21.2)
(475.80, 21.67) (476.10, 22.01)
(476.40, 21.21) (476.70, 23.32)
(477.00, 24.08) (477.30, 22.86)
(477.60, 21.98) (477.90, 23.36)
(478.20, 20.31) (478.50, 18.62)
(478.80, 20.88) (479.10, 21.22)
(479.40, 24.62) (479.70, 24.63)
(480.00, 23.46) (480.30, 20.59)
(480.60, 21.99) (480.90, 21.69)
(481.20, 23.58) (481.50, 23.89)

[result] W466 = 0.22 nm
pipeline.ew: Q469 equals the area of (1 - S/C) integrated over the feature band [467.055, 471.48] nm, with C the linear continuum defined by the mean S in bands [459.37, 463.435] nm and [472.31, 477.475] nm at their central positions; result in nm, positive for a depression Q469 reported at 0.21 nm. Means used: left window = 23.2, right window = 22.6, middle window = 21.8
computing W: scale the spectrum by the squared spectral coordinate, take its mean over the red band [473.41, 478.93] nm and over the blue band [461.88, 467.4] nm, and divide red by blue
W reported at 1.1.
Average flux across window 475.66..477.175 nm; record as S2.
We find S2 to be 22.5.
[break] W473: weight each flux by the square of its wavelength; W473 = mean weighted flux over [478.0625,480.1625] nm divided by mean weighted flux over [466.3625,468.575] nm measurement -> 1.08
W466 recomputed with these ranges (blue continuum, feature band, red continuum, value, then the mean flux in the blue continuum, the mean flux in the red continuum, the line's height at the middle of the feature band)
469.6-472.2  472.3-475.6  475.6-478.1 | -0.03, 22.3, 22.5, 22.4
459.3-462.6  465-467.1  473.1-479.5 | 0.13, 23.5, 22.3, 23.1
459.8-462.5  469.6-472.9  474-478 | 0.10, 23.6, 22.9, 23.1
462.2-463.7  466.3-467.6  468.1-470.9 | 0.03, 22.4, 21.5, 21.8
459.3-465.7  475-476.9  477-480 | 0.00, 22.7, 22.2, 22.3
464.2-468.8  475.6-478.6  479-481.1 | 0.07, 21.8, 22.7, 22.5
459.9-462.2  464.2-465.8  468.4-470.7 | 0.03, 23.5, 21.6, 22.6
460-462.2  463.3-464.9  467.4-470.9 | 0.08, 23.5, 21.6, 22.8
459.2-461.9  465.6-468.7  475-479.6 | 0.16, 23.4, 22.1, 22.9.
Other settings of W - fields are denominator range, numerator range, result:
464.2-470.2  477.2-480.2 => 1.06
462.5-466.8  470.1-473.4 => 1.04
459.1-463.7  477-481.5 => 1.04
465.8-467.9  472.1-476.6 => 1.06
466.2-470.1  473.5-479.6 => 1.07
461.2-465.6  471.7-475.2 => 1.05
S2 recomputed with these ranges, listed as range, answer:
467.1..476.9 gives 22.2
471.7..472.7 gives 23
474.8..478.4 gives 22.4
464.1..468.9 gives 21.9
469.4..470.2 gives 22.5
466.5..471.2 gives 21.6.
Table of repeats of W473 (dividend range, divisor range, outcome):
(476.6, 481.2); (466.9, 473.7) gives 1.06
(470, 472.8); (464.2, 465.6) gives 1.04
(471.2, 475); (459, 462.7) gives 1.02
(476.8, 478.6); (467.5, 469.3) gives 1.06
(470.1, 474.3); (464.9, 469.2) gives 1.04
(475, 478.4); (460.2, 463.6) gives 1.03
